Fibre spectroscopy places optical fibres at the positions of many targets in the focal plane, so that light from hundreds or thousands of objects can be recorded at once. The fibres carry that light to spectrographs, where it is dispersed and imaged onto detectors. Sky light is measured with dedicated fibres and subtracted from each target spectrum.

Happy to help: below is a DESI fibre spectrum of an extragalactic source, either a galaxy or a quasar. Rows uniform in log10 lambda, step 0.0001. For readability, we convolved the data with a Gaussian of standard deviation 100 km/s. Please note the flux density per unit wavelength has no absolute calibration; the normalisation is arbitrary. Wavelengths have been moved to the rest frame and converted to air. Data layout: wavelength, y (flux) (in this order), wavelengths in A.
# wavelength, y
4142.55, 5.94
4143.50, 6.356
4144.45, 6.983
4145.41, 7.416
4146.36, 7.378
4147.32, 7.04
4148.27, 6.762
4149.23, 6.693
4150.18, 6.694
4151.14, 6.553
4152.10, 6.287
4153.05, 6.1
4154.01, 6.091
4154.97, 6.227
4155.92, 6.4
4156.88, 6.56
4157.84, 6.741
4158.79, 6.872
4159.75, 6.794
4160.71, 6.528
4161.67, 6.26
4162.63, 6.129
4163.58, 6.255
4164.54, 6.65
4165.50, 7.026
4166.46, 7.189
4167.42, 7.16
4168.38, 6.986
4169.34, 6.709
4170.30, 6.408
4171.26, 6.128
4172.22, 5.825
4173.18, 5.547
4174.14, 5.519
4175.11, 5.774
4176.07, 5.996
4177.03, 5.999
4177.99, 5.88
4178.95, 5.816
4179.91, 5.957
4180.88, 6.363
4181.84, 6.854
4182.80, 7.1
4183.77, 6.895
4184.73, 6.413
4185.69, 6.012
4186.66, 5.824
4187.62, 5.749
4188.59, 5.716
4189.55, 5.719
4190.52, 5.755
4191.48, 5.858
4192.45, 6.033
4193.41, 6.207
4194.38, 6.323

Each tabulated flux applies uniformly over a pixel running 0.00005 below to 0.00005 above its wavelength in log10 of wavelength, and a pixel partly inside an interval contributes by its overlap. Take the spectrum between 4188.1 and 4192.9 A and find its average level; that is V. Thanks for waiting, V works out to 5.81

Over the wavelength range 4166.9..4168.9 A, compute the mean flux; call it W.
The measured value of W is 7.06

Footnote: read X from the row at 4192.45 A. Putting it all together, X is 6.033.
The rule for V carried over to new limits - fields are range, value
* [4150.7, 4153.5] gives 6.32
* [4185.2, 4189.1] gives 5.83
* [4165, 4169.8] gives 7.01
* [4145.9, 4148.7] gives 7.06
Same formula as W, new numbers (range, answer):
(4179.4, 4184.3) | 6.62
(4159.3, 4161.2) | 6.64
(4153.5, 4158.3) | 6.39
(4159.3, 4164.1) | 6.4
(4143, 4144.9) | 6.68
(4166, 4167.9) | 7.17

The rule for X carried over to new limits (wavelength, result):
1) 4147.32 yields 7.04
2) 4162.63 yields 6.129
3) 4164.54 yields 6.65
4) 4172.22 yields 5.825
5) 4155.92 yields 6.4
